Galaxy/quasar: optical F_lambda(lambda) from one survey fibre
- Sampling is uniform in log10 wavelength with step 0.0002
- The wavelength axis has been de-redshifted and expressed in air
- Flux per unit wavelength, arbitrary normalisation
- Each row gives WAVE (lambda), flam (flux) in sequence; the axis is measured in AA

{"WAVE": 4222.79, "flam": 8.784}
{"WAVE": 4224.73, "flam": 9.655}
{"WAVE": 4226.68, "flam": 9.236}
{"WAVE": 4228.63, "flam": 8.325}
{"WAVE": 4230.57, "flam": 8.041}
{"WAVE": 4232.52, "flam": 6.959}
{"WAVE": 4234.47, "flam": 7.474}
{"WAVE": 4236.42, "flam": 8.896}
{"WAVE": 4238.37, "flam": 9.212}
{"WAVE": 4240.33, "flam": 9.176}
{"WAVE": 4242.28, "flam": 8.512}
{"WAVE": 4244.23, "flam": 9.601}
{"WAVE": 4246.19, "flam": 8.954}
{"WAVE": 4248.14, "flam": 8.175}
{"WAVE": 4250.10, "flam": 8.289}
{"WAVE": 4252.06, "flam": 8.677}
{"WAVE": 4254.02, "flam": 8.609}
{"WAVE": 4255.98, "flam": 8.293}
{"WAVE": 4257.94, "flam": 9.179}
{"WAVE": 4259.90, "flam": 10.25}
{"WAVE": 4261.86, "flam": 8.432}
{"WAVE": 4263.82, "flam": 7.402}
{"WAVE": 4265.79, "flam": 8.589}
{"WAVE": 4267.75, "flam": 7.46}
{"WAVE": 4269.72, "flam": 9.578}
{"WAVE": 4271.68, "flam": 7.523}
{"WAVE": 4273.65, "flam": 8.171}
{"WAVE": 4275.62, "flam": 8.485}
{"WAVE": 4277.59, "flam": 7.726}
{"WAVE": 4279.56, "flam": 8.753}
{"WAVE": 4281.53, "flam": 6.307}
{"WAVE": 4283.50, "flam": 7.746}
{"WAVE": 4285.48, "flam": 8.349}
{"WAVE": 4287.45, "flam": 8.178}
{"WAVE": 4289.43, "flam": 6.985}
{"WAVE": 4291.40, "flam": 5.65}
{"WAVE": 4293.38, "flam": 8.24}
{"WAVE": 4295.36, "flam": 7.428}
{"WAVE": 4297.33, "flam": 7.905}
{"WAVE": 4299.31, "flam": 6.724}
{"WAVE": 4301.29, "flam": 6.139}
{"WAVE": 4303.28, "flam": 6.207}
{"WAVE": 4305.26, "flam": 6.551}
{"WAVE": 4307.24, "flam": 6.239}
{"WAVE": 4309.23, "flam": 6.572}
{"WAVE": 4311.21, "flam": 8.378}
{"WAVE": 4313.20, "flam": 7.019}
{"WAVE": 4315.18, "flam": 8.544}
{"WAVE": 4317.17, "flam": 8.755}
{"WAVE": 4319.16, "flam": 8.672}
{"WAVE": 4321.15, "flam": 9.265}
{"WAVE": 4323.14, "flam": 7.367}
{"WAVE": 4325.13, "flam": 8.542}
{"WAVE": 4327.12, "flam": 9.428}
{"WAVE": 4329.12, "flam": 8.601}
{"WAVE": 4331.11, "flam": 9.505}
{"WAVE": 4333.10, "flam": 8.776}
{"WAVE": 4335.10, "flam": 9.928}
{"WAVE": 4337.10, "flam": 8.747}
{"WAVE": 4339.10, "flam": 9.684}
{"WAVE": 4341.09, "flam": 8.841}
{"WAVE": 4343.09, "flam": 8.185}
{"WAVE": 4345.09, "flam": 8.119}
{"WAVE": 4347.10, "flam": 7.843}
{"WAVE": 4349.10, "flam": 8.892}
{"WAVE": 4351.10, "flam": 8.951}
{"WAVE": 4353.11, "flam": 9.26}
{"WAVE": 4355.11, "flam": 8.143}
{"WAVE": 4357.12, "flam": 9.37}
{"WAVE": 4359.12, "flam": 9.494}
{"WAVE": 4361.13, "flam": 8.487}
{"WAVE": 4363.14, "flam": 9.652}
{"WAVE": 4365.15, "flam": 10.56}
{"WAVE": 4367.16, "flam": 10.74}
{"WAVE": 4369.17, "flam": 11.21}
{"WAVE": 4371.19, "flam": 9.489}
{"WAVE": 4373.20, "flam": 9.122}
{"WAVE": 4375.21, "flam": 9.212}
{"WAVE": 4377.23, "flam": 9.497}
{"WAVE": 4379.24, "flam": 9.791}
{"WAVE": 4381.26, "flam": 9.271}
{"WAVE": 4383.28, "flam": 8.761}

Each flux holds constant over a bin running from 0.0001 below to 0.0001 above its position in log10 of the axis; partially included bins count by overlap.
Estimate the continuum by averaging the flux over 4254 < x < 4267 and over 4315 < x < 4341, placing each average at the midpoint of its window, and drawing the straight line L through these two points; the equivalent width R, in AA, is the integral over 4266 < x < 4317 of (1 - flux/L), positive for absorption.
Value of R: 7.4 AA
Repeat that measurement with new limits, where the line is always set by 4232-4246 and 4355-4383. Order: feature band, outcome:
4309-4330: 2.0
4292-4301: 1.7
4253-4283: 1.8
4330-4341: 0.1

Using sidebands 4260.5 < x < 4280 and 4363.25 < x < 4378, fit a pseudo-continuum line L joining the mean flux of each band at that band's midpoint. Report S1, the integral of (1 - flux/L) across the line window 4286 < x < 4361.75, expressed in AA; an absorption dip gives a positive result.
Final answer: 8.5 AA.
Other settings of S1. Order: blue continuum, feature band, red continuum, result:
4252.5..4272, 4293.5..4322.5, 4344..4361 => 3.9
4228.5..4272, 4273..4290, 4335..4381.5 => 1.7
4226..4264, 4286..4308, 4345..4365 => 4.5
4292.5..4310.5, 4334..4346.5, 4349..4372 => -0.4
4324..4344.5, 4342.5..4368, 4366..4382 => 1.0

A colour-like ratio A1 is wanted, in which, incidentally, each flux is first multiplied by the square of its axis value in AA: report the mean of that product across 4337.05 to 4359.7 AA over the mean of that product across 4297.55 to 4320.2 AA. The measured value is 1.23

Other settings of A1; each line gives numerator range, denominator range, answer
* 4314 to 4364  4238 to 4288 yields 1.08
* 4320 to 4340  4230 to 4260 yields 1.09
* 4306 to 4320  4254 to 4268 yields 0.92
